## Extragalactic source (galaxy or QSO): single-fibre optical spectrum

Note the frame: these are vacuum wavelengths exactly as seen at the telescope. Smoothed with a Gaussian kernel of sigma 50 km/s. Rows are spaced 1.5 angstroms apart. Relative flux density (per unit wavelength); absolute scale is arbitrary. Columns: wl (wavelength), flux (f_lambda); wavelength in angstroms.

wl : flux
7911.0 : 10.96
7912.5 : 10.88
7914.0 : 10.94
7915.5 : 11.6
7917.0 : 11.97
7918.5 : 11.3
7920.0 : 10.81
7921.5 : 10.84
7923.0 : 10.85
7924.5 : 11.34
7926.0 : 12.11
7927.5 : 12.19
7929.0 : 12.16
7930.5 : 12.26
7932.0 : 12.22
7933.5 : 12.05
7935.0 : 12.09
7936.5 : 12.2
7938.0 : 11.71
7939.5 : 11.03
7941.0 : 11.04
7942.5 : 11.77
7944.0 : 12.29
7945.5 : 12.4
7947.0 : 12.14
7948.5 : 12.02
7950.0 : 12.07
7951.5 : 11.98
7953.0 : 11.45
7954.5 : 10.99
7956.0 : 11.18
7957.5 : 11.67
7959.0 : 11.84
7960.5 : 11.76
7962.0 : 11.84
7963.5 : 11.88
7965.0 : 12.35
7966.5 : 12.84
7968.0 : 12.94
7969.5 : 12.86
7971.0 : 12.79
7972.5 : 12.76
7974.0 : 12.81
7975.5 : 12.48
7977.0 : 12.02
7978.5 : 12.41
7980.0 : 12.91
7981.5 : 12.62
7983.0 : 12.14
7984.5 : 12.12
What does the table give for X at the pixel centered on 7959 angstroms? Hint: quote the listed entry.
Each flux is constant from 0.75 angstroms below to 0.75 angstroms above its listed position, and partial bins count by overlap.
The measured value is 11.84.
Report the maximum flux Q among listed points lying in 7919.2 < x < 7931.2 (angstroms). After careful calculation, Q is 12.26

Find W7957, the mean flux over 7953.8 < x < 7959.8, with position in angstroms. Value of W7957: 11.4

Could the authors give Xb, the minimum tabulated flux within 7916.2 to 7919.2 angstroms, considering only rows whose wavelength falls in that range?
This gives 11.3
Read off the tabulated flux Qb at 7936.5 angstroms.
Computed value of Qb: 12.2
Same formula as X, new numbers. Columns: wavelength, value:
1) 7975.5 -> 12.48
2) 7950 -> 12.07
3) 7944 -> 12.29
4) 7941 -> 11.04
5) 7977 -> 12.02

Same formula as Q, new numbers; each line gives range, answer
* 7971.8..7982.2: 12.91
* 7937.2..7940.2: 11.71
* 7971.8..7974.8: 12.81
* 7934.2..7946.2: 12.4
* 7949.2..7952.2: 12.07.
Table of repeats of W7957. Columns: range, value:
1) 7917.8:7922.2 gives 11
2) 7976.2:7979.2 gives 12.2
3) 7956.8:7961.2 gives 11.8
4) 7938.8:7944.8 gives 11.5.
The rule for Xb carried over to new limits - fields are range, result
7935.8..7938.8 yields 11.71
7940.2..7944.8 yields 11.04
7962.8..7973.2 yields 11.88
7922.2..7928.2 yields 10.85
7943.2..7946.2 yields 12.29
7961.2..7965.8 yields 11.84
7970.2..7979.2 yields 12.02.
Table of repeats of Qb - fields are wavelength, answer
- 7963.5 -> 11.88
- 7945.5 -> 12.4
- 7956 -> 11.18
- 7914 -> 10.94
